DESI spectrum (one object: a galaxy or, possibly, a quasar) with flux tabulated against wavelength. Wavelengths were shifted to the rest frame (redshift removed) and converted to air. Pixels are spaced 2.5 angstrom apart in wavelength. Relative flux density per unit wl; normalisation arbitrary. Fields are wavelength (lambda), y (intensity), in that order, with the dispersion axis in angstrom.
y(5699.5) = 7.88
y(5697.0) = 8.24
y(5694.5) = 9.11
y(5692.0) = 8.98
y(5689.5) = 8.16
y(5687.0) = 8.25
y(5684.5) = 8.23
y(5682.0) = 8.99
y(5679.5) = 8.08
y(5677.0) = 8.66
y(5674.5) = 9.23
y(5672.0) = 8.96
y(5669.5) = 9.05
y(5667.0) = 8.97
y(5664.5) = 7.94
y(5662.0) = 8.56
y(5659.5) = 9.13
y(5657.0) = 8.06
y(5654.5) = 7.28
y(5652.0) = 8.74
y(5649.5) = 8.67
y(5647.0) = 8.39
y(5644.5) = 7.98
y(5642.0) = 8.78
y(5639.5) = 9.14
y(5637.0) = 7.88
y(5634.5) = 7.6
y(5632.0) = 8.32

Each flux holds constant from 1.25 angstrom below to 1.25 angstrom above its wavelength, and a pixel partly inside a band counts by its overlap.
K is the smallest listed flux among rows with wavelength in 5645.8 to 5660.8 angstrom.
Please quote 7.28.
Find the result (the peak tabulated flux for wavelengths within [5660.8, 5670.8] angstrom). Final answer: 9.05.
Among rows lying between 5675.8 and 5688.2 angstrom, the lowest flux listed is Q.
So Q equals 8.08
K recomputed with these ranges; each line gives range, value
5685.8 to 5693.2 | 8.16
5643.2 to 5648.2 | 7.98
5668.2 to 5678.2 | 8.66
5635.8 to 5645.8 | 7.88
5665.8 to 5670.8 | 8.97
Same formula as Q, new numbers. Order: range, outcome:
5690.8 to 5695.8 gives 8.98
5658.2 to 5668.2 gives 7.94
